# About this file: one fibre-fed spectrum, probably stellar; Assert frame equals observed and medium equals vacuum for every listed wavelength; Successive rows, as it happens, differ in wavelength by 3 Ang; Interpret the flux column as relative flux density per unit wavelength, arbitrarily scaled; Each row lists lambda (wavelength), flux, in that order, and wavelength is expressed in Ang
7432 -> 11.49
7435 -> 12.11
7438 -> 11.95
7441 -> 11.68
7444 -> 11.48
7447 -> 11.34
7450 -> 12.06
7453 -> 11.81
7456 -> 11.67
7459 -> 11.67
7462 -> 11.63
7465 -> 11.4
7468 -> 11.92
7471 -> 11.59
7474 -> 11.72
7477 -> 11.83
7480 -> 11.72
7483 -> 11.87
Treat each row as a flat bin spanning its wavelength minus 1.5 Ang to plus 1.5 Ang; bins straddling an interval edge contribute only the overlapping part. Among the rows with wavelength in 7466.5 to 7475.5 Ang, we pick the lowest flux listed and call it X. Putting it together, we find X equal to 11.59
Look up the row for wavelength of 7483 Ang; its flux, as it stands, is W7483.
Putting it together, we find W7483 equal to 11.87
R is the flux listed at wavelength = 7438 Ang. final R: 11.95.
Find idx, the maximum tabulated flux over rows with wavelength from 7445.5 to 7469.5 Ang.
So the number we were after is 12.06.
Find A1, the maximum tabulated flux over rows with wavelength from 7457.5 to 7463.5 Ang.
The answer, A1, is 11.67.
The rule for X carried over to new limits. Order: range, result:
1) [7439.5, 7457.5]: 11.34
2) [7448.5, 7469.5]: 11.4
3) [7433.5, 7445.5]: 11.48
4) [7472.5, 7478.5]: 11.72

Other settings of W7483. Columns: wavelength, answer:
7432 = 11.49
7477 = 11.83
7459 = 11.67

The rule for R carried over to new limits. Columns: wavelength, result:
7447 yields 11.34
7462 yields 11.63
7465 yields 11.4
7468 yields 11.92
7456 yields 11.67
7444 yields 11.48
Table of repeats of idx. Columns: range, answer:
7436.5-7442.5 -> 11.95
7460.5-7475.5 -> 11.92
